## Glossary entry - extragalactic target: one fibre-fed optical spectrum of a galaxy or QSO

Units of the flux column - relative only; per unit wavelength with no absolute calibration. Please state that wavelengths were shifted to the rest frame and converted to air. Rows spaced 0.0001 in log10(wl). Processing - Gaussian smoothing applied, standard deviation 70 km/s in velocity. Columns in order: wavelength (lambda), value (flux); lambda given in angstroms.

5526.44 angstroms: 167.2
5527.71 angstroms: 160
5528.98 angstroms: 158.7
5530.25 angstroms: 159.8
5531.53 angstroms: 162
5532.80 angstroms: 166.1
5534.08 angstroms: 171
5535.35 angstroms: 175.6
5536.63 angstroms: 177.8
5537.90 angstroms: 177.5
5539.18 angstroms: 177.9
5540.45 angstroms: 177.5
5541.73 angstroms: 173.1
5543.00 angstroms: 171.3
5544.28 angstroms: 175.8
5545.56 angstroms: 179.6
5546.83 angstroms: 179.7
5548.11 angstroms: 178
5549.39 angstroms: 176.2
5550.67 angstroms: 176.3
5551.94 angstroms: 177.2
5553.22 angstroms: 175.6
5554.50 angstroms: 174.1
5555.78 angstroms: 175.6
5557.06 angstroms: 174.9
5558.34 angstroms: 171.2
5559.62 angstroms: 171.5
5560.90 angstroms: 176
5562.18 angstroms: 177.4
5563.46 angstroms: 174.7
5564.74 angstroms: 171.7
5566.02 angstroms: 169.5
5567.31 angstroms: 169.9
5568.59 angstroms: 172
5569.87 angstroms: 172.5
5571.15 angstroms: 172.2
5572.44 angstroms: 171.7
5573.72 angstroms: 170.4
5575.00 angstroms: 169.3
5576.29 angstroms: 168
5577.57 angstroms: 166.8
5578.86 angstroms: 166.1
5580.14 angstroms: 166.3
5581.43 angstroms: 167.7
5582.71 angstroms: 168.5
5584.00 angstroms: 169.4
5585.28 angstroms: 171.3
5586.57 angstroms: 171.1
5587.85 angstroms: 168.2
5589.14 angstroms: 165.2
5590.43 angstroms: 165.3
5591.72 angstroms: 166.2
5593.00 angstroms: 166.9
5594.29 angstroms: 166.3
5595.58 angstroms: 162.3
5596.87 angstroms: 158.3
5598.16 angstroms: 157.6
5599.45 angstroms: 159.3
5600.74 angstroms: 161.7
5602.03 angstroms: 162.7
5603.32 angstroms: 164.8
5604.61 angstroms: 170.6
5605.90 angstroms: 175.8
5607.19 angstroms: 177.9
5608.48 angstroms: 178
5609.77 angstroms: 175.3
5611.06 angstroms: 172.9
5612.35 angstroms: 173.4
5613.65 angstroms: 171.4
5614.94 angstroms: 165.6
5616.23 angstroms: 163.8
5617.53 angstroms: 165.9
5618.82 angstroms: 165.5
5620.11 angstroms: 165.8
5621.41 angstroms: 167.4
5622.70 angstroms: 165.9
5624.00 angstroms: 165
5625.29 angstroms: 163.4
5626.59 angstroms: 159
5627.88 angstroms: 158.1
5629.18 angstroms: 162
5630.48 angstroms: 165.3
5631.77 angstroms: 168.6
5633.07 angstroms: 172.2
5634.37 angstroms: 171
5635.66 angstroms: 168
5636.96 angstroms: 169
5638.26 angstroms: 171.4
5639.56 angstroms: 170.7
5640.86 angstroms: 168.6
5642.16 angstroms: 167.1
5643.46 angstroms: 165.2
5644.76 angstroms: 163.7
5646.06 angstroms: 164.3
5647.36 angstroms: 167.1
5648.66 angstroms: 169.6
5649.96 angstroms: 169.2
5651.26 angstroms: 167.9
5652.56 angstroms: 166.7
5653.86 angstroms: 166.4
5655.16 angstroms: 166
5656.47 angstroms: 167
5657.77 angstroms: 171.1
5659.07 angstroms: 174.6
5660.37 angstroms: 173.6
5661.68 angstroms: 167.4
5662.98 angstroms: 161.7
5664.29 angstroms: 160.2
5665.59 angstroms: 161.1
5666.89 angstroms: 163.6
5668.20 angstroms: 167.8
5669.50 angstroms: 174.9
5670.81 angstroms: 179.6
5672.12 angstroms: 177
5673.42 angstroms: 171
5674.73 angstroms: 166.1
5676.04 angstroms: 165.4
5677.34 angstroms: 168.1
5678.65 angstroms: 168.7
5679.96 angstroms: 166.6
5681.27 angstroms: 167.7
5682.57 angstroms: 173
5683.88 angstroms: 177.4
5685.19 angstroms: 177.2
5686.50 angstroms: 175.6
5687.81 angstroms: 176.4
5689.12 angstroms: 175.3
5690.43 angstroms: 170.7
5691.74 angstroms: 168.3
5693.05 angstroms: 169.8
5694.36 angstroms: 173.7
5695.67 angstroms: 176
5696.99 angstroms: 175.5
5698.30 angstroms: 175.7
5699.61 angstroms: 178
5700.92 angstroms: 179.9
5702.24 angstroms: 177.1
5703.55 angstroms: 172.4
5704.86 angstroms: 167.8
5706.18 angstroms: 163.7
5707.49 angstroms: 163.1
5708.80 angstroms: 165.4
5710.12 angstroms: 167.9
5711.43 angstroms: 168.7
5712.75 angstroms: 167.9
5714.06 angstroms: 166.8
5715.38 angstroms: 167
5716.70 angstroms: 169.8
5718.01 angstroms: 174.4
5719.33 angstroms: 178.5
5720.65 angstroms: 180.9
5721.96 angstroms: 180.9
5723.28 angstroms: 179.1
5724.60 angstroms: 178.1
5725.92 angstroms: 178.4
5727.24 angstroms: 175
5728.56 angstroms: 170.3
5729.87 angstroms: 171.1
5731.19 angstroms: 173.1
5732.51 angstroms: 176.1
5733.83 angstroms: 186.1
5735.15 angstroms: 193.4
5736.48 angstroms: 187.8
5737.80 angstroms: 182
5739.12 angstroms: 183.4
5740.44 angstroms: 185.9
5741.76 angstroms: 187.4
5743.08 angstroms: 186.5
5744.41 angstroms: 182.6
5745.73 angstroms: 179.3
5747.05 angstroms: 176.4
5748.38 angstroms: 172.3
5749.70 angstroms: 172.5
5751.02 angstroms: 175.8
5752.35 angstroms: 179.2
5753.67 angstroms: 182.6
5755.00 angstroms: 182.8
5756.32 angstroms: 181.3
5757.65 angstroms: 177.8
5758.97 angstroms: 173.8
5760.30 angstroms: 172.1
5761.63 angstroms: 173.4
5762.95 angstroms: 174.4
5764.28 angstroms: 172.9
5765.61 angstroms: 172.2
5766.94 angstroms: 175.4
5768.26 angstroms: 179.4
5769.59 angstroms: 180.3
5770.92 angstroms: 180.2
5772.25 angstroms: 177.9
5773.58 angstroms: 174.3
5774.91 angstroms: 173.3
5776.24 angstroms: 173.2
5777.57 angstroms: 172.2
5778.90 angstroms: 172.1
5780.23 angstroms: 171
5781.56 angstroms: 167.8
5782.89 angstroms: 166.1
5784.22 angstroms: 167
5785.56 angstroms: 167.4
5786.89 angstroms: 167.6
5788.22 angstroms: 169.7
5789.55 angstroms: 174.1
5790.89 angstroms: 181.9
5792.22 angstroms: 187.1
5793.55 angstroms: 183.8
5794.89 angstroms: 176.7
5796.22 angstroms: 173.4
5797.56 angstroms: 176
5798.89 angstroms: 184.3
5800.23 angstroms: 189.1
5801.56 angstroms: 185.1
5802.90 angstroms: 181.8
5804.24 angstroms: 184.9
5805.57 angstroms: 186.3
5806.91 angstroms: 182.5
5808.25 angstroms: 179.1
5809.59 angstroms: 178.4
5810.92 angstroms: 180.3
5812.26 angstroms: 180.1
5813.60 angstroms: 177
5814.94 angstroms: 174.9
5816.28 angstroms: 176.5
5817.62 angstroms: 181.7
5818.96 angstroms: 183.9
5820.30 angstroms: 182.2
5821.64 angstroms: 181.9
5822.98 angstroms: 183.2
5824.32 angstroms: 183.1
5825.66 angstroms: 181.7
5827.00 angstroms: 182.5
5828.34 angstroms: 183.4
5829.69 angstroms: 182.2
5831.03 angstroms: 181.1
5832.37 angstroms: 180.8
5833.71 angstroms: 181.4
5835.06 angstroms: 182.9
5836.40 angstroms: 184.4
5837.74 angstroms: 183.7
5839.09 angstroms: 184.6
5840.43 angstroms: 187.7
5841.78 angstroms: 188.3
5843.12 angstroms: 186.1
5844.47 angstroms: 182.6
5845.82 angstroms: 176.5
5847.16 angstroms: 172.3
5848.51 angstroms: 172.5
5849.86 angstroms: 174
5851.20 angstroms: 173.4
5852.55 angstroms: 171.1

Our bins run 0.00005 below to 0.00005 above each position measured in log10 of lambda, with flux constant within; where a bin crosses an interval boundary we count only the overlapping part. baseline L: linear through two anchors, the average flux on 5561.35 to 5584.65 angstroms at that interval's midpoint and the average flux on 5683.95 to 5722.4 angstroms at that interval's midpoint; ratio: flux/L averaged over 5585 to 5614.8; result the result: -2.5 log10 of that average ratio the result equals 0.02 mag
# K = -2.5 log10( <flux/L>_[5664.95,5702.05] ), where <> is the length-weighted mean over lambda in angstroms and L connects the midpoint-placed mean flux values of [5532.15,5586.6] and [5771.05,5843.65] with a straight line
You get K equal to 0.024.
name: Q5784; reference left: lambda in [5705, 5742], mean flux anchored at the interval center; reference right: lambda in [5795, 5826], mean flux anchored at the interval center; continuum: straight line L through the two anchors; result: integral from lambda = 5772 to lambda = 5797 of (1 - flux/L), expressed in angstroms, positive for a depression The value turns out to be 0.8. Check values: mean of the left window 176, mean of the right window 181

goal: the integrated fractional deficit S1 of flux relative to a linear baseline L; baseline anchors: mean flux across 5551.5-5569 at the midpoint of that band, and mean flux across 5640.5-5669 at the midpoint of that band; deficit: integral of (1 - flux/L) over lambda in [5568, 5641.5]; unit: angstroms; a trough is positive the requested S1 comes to 1.2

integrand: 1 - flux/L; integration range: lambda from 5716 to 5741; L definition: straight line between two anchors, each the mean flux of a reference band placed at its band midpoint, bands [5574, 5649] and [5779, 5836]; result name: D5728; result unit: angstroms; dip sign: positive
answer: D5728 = -0.7 angstroms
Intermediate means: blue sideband 167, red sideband 179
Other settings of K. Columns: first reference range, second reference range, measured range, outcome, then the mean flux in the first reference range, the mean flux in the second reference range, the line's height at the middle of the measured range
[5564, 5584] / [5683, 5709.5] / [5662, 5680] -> 0.03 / 169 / 173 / 172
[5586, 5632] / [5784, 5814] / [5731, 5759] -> -0.03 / 166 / 179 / 175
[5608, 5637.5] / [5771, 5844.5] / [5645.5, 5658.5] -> 0.01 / 167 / 179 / 169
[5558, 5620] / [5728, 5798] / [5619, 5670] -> 0.03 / 169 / 177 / 171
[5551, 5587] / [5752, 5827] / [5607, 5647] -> 0.04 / 172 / 178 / 173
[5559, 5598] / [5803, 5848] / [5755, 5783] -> 0.02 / 169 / 182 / 179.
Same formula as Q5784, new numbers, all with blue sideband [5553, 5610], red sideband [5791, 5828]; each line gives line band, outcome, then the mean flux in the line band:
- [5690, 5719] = 0.8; 171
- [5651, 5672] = 0.6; 168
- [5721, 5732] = 0.1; 176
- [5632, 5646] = 0.3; 168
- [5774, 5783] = 0.4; 171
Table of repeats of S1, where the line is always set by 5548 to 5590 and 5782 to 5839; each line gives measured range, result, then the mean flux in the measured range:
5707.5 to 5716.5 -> 0.48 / 167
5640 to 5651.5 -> 0.47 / 167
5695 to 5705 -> 0.02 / 176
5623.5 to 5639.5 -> 0.69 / 166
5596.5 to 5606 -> 0.51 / 163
